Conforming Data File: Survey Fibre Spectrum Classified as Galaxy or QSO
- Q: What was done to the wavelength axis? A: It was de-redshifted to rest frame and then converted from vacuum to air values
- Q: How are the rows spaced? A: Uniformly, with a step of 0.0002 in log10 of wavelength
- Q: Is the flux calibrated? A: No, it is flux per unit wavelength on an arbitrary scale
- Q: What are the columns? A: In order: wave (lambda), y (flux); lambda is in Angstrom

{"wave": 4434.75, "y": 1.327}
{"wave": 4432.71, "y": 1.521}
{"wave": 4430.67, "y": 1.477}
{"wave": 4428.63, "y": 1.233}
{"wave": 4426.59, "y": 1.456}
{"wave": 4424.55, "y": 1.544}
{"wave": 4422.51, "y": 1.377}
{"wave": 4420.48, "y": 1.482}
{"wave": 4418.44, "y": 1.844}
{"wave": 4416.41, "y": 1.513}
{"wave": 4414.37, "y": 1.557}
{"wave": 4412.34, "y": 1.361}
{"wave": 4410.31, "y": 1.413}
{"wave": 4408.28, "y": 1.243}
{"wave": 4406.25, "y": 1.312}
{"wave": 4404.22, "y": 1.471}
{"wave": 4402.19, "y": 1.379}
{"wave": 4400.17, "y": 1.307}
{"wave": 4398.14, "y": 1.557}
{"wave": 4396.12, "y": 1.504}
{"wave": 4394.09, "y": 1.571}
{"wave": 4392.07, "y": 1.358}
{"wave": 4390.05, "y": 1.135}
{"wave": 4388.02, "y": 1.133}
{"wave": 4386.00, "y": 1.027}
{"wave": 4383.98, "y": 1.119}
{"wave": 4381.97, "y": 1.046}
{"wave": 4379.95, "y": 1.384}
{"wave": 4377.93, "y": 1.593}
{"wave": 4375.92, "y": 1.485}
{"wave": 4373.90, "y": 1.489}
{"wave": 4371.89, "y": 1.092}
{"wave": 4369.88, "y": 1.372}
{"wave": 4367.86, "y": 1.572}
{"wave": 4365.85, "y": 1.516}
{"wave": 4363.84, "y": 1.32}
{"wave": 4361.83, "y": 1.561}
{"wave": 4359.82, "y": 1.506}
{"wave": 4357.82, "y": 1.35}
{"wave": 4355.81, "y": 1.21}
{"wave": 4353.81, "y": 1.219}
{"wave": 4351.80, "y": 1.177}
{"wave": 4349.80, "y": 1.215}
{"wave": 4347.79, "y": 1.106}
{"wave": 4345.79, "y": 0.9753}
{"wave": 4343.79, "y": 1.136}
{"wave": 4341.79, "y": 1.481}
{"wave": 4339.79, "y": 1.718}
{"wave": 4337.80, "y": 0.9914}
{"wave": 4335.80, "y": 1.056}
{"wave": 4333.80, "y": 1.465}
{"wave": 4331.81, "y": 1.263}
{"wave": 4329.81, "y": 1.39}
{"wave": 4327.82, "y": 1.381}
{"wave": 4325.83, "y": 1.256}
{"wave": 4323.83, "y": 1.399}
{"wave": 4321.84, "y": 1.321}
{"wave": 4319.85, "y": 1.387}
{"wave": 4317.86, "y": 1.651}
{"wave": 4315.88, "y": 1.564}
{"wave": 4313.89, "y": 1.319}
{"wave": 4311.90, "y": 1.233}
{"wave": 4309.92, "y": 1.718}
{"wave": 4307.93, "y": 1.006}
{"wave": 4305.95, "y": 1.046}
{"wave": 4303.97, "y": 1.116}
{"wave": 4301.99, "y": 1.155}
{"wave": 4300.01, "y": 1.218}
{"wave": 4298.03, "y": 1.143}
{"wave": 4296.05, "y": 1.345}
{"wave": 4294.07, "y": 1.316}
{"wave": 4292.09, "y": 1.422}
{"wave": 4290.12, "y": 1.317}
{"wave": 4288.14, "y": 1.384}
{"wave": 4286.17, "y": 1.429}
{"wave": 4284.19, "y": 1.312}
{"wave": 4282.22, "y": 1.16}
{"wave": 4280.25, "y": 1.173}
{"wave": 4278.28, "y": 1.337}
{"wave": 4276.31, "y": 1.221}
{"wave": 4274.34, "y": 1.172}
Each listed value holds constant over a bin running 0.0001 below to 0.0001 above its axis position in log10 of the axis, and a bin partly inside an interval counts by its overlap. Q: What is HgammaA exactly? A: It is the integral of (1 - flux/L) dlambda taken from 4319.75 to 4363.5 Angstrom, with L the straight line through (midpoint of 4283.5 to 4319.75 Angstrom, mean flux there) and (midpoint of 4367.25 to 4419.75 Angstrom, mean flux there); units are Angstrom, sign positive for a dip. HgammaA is 1.5 Angstrom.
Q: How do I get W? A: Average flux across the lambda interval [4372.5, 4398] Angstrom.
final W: 1.32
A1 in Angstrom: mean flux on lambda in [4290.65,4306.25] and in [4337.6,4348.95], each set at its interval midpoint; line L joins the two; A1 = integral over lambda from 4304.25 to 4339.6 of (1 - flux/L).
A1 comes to -2.4 Angstrom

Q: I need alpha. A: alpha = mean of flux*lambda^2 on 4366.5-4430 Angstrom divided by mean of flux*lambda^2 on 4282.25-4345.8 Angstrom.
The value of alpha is 1.10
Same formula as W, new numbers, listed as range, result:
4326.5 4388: 1.3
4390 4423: 1.44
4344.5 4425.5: 1.36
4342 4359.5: 1.2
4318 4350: 1.29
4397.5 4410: 1.37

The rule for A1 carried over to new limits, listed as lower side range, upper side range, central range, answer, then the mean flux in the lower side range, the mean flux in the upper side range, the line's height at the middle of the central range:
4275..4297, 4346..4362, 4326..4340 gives -0.22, 1.31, 1.26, 1.28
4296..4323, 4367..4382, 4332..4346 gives 0.71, 1.3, 1.4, 1.35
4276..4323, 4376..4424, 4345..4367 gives 0.93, 1.31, 1.38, 1.35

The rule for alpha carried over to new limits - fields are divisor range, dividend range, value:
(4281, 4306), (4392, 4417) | 1.19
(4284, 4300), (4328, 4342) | 1.02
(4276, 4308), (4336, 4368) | 1.07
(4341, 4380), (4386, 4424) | 1.08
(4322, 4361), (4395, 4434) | 1.17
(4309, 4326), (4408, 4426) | 1.09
